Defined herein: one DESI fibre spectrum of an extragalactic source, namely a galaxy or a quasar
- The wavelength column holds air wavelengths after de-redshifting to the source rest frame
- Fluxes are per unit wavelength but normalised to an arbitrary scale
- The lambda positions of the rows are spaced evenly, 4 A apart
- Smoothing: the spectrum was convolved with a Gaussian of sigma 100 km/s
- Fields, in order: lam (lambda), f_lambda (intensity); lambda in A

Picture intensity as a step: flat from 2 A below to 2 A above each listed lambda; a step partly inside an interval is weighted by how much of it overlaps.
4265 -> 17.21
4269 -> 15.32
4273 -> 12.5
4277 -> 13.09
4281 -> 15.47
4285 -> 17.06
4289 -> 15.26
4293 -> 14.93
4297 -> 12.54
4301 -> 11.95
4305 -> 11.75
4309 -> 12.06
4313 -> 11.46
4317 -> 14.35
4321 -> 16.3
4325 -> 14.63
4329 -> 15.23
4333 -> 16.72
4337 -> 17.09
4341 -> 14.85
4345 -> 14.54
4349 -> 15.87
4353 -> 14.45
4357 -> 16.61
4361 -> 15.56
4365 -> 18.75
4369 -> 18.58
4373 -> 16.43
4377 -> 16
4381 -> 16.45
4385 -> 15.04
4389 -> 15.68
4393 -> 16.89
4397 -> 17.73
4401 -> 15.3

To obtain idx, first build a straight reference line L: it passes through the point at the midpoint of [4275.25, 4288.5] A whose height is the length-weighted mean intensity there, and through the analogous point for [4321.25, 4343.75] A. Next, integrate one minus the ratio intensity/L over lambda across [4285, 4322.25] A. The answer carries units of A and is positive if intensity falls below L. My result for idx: 4.60 A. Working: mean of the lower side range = 15.3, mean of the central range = 13.5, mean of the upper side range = 15.7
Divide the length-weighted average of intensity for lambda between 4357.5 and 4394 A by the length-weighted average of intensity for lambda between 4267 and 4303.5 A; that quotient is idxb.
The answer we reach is 1.2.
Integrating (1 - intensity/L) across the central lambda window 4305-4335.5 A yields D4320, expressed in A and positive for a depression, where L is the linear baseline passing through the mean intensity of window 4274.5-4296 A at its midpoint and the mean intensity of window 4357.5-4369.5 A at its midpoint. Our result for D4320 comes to 3.4 A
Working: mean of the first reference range 15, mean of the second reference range 17.4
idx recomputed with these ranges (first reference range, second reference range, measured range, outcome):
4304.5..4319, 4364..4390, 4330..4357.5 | -2.2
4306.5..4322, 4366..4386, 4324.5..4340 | -1.8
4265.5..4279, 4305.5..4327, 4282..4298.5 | -1.4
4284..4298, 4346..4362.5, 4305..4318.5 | 2.4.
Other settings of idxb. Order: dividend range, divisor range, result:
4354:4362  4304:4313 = 1.35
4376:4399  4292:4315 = 1.32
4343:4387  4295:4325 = 1.24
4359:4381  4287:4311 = 1.30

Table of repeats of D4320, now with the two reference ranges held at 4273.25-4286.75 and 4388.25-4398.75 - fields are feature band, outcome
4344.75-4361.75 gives 0.7 A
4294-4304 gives 1.8 A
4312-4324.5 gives 1.0 A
